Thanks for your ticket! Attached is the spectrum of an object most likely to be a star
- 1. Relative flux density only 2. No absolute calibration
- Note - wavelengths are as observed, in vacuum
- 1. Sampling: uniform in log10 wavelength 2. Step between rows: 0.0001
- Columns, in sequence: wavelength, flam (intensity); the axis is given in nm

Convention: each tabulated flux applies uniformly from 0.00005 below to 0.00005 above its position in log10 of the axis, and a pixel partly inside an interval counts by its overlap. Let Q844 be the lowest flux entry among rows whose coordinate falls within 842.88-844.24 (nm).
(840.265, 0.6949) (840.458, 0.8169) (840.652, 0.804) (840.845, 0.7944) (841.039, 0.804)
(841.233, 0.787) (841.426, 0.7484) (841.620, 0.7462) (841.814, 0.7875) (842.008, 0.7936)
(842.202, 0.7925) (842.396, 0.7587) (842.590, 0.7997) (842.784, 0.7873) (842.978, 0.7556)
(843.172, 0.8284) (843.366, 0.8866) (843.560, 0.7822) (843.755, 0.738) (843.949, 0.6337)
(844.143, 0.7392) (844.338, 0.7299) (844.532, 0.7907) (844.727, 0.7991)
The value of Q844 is 0.6337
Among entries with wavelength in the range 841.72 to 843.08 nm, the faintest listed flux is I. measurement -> 0.7556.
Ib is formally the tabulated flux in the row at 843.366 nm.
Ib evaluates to 0.8866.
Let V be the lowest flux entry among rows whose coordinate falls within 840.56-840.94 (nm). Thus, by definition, 0.7944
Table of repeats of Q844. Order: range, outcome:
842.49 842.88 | 0.7873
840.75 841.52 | 0.7484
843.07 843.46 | 0.8284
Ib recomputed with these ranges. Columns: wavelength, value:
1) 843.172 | 0.8284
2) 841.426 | 0.7484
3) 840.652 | 0.804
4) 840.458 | 0.8169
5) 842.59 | 0.7997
